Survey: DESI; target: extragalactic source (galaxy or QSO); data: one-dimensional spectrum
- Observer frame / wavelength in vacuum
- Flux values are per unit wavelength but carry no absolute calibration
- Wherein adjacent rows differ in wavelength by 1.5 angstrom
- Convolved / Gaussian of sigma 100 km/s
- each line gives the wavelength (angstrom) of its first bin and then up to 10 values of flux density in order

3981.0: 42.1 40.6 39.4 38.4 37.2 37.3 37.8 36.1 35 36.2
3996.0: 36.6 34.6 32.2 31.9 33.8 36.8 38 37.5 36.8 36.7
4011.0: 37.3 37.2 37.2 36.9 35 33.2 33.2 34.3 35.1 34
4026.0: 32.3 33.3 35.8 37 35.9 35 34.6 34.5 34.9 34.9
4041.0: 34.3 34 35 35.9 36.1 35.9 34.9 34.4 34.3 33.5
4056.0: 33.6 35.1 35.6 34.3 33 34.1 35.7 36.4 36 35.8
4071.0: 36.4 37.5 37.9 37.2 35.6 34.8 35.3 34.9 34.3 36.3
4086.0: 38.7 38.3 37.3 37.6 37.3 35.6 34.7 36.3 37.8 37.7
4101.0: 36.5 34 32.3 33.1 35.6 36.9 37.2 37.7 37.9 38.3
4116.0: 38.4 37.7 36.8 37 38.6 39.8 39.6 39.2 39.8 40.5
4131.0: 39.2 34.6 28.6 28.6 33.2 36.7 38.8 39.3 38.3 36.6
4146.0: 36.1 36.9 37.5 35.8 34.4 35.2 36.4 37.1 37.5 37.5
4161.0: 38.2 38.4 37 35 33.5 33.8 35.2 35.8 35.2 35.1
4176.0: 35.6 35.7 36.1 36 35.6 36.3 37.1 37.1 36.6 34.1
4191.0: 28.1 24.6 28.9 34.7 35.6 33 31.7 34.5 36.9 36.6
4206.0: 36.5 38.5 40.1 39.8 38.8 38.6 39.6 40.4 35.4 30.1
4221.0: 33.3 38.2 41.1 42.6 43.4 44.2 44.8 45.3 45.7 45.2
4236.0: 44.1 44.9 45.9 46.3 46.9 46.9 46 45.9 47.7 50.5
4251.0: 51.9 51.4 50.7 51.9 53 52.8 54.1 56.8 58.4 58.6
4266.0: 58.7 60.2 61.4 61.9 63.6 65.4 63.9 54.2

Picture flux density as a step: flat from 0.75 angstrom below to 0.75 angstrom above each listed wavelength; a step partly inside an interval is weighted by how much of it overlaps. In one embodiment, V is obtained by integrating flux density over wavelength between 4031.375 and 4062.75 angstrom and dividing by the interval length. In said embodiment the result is 34.7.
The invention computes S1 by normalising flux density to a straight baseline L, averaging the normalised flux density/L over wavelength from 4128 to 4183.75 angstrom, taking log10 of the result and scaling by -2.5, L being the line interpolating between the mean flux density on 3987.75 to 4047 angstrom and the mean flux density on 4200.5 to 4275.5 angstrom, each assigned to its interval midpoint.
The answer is 0.18 mag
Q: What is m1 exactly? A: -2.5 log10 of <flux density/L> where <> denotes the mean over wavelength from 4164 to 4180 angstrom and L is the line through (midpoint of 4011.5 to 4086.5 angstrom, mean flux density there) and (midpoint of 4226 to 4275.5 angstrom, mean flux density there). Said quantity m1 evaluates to 0.27 mag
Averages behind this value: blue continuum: 35.2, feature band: 35.2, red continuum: 51.7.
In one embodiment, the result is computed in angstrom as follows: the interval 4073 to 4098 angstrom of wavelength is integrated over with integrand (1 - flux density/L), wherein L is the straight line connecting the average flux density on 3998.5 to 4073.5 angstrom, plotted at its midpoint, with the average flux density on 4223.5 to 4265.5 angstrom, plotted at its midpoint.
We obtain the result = 1.2 angstrom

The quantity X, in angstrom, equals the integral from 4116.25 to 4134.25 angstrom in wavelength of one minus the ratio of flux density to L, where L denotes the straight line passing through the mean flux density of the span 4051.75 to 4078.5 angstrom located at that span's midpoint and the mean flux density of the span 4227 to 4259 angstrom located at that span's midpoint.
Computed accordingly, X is 0.73 angstrom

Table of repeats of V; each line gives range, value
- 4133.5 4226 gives 35.8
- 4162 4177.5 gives 35.4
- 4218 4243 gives 42.5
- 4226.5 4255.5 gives 46.9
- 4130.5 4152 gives 35.6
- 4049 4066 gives 34.5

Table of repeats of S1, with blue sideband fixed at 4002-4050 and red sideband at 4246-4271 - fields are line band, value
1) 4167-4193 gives 0.35 mag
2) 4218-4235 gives 0.26 mag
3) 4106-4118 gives 0.14 mag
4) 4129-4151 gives 0.24 mag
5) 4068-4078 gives 0.08 mag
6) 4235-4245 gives 0.16 mag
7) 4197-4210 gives 0.36 mag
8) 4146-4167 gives 0.25 mag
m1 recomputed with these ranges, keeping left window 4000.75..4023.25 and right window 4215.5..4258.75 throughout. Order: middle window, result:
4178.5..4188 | 0.18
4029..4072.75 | 0.07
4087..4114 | 0.09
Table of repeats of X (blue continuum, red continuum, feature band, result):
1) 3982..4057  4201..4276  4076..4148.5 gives 6.8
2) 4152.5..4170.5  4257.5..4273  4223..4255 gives 4.1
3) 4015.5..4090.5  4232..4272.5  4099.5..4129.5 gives 2.3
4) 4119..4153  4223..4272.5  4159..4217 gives 9.9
